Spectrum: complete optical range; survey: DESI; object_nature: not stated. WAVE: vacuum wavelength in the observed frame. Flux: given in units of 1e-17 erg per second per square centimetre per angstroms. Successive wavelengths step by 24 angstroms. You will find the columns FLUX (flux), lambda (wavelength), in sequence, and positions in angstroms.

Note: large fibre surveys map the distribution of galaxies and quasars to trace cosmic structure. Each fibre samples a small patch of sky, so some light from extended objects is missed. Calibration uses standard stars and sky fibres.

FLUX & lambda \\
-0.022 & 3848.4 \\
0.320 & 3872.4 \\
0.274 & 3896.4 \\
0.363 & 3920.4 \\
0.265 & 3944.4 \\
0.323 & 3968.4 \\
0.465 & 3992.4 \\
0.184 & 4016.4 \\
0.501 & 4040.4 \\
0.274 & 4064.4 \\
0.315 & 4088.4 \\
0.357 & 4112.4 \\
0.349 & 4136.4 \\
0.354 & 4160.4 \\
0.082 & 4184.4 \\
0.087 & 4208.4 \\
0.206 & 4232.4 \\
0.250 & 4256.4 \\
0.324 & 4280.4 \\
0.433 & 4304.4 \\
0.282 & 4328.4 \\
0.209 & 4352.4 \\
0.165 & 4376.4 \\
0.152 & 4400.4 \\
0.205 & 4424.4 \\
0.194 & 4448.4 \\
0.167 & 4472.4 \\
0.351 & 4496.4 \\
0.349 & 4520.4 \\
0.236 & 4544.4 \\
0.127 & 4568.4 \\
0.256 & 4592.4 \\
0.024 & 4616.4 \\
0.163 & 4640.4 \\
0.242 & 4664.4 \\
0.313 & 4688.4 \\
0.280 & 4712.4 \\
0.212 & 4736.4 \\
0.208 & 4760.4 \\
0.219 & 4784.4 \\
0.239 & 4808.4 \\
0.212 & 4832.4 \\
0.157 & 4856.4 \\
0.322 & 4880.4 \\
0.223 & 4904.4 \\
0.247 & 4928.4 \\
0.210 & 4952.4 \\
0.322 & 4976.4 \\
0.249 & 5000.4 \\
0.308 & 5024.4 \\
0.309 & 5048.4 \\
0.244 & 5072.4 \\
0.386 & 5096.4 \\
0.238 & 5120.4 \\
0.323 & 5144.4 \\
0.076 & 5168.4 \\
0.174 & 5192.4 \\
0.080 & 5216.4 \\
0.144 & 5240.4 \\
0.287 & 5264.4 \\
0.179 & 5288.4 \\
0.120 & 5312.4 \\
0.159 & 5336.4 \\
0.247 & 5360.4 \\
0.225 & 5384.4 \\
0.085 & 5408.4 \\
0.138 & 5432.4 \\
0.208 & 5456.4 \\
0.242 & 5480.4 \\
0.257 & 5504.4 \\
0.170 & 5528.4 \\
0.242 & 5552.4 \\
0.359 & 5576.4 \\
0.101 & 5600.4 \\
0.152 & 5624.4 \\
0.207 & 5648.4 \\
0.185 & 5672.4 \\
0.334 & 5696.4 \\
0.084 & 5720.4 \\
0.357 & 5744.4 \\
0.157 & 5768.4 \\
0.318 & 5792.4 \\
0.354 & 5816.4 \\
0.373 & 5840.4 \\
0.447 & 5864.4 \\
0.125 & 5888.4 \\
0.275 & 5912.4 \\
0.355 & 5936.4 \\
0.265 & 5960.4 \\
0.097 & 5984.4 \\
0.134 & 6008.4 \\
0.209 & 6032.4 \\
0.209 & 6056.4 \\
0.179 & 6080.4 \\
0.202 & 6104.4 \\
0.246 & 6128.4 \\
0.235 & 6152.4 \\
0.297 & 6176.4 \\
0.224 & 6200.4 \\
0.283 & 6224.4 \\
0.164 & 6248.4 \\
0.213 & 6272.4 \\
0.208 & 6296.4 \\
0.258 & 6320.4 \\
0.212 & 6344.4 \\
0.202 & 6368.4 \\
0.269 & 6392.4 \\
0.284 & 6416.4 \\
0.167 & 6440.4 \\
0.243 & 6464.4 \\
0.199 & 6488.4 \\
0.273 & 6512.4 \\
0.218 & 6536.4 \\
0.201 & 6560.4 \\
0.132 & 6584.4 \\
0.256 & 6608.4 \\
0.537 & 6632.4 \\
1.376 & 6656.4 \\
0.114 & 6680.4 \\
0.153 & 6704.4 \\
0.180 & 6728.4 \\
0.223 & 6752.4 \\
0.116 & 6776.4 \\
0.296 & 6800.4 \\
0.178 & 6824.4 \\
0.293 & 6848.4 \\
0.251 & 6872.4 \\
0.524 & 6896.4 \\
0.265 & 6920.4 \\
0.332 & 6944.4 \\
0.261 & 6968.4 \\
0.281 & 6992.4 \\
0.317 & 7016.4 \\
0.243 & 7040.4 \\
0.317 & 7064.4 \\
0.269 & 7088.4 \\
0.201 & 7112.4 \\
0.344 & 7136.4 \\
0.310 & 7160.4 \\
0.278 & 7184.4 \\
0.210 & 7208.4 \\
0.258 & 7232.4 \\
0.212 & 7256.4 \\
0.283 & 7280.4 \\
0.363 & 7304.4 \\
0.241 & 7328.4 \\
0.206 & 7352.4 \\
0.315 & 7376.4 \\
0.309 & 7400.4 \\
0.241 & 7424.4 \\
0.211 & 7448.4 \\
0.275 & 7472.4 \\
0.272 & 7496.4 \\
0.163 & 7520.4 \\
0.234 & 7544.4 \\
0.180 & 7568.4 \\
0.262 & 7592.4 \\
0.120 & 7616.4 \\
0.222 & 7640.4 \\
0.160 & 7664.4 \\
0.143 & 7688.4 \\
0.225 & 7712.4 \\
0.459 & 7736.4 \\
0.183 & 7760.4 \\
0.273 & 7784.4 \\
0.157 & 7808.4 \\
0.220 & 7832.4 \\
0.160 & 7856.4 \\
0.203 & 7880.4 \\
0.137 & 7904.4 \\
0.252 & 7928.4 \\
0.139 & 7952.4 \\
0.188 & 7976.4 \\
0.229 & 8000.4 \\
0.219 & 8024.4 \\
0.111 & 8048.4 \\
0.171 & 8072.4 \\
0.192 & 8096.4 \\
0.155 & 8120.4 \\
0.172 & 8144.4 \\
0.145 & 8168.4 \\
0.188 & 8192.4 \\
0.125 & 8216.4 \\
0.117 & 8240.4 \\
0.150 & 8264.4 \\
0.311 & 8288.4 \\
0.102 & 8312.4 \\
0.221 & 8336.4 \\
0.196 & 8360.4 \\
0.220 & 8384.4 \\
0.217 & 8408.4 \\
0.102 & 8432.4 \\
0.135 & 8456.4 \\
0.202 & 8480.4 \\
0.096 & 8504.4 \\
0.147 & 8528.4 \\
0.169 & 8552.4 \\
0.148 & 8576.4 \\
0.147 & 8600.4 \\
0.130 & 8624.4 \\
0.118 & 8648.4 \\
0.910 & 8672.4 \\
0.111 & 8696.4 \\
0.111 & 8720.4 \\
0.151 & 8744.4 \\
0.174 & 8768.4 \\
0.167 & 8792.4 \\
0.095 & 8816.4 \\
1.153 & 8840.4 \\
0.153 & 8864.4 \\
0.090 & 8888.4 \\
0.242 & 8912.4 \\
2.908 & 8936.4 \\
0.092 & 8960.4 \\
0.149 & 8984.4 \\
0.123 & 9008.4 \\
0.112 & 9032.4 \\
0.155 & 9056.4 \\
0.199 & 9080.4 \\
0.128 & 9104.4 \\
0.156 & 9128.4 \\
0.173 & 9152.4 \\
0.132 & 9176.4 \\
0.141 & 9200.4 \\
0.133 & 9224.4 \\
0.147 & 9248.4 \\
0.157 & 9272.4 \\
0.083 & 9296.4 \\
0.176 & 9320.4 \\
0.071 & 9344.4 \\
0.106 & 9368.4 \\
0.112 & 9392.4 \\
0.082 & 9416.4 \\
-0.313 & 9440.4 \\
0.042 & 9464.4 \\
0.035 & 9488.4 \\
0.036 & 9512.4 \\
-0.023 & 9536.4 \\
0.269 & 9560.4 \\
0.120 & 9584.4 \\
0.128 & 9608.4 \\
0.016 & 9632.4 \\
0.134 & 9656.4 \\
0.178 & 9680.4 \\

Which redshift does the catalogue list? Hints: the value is 0.783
